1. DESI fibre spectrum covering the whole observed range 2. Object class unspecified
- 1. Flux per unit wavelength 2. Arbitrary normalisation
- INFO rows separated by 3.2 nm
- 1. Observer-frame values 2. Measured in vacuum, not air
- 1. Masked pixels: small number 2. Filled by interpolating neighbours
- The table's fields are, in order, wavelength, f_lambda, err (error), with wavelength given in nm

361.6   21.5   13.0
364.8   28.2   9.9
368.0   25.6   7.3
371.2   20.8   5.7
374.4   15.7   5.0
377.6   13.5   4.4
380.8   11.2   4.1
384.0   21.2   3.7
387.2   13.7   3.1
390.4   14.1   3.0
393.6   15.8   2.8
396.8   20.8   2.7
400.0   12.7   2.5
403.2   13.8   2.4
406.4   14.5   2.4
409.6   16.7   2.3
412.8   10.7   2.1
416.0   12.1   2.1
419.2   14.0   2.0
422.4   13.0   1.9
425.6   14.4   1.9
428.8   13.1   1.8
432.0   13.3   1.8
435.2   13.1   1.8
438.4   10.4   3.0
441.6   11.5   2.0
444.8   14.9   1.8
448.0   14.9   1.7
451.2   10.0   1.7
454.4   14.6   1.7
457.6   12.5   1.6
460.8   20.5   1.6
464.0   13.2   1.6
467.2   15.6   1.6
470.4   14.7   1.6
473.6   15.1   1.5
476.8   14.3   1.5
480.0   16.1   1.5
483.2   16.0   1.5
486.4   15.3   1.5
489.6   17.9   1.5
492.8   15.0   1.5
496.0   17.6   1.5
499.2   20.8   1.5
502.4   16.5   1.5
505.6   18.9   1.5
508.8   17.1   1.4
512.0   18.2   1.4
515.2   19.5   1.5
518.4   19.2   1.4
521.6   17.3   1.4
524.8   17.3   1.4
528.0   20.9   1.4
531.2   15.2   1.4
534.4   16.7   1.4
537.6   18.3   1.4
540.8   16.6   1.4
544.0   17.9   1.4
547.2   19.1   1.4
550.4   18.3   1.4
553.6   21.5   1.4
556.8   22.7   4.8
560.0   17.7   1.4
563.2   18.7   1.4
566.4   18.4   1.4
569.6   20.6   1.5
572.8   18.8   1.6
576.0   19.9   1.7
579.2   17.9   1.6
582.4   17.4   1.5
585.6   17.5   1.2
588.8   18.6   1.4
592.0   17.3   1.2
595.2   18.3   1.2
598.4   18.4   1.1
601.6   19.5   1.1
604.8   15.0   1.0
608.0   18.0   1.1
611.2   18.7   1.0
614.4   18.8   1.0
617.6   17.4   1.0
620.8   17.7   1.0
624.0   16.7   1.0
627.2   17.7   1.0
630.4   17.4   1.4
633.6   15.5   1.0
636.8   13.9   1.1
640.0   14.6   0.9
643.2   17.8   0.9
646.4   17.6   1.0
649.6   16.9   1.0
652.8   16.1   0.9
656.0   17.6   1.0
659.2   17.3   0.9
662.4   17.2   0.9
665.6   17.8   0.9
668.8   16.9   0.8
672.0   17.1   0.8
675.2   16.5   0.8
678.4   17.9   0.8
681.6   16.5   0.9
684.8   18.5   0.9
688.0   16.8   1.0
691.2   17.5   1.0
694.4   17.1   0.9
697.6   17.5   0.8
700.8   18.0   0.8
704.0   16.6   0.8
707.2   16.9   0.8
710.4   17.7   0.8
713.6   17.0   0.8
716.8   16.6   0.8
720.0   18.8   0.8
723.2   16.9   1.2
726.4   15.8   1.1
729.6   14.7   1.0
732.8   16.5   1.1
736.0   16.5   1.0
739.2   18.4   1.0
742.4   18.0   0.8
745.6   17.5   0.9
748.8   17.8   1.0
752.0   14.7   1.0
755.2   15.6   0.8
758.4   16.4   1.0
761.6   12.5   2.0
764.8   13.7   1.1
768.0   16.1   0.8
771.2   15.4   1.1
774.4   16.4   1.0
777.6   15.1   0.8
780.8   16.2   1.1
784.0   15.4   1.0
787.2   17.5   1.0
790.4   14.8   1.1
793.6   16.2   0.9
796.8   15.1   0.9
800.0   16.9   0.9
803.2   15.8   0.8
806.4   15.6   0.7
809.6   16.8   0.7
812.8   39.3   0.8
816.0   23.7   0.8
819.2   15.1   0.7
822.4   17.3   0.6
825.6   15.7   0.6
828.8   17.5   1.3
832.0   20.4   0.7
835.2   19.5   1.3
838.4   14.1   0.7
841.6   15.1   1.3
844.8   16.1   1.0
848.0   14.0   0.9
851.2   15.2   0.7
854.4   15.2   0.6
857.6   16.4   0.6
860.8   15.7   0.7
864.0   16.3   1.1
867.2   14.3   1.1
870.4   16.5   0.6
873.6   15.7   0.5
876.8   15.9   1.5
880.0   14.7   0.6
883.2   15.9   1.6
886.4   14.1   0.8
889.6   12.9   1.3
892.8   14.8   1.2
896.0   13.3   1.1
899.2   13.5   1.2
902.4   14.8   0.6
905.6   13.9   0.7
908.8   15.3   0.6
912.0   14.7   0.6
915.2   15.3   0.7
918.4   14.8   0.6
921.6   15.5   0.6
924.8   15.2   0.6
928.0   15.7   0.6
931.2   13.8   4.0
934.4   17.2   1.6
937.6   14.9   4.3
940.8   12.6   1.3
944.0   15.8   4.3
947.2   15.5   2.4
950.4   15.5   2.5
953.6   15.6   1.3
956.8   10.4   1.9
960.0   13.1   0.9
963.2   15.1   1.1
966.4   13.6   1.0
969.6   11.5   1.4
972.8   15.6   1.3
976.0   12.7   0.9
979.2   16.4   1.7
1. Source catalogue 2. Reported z 0.24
